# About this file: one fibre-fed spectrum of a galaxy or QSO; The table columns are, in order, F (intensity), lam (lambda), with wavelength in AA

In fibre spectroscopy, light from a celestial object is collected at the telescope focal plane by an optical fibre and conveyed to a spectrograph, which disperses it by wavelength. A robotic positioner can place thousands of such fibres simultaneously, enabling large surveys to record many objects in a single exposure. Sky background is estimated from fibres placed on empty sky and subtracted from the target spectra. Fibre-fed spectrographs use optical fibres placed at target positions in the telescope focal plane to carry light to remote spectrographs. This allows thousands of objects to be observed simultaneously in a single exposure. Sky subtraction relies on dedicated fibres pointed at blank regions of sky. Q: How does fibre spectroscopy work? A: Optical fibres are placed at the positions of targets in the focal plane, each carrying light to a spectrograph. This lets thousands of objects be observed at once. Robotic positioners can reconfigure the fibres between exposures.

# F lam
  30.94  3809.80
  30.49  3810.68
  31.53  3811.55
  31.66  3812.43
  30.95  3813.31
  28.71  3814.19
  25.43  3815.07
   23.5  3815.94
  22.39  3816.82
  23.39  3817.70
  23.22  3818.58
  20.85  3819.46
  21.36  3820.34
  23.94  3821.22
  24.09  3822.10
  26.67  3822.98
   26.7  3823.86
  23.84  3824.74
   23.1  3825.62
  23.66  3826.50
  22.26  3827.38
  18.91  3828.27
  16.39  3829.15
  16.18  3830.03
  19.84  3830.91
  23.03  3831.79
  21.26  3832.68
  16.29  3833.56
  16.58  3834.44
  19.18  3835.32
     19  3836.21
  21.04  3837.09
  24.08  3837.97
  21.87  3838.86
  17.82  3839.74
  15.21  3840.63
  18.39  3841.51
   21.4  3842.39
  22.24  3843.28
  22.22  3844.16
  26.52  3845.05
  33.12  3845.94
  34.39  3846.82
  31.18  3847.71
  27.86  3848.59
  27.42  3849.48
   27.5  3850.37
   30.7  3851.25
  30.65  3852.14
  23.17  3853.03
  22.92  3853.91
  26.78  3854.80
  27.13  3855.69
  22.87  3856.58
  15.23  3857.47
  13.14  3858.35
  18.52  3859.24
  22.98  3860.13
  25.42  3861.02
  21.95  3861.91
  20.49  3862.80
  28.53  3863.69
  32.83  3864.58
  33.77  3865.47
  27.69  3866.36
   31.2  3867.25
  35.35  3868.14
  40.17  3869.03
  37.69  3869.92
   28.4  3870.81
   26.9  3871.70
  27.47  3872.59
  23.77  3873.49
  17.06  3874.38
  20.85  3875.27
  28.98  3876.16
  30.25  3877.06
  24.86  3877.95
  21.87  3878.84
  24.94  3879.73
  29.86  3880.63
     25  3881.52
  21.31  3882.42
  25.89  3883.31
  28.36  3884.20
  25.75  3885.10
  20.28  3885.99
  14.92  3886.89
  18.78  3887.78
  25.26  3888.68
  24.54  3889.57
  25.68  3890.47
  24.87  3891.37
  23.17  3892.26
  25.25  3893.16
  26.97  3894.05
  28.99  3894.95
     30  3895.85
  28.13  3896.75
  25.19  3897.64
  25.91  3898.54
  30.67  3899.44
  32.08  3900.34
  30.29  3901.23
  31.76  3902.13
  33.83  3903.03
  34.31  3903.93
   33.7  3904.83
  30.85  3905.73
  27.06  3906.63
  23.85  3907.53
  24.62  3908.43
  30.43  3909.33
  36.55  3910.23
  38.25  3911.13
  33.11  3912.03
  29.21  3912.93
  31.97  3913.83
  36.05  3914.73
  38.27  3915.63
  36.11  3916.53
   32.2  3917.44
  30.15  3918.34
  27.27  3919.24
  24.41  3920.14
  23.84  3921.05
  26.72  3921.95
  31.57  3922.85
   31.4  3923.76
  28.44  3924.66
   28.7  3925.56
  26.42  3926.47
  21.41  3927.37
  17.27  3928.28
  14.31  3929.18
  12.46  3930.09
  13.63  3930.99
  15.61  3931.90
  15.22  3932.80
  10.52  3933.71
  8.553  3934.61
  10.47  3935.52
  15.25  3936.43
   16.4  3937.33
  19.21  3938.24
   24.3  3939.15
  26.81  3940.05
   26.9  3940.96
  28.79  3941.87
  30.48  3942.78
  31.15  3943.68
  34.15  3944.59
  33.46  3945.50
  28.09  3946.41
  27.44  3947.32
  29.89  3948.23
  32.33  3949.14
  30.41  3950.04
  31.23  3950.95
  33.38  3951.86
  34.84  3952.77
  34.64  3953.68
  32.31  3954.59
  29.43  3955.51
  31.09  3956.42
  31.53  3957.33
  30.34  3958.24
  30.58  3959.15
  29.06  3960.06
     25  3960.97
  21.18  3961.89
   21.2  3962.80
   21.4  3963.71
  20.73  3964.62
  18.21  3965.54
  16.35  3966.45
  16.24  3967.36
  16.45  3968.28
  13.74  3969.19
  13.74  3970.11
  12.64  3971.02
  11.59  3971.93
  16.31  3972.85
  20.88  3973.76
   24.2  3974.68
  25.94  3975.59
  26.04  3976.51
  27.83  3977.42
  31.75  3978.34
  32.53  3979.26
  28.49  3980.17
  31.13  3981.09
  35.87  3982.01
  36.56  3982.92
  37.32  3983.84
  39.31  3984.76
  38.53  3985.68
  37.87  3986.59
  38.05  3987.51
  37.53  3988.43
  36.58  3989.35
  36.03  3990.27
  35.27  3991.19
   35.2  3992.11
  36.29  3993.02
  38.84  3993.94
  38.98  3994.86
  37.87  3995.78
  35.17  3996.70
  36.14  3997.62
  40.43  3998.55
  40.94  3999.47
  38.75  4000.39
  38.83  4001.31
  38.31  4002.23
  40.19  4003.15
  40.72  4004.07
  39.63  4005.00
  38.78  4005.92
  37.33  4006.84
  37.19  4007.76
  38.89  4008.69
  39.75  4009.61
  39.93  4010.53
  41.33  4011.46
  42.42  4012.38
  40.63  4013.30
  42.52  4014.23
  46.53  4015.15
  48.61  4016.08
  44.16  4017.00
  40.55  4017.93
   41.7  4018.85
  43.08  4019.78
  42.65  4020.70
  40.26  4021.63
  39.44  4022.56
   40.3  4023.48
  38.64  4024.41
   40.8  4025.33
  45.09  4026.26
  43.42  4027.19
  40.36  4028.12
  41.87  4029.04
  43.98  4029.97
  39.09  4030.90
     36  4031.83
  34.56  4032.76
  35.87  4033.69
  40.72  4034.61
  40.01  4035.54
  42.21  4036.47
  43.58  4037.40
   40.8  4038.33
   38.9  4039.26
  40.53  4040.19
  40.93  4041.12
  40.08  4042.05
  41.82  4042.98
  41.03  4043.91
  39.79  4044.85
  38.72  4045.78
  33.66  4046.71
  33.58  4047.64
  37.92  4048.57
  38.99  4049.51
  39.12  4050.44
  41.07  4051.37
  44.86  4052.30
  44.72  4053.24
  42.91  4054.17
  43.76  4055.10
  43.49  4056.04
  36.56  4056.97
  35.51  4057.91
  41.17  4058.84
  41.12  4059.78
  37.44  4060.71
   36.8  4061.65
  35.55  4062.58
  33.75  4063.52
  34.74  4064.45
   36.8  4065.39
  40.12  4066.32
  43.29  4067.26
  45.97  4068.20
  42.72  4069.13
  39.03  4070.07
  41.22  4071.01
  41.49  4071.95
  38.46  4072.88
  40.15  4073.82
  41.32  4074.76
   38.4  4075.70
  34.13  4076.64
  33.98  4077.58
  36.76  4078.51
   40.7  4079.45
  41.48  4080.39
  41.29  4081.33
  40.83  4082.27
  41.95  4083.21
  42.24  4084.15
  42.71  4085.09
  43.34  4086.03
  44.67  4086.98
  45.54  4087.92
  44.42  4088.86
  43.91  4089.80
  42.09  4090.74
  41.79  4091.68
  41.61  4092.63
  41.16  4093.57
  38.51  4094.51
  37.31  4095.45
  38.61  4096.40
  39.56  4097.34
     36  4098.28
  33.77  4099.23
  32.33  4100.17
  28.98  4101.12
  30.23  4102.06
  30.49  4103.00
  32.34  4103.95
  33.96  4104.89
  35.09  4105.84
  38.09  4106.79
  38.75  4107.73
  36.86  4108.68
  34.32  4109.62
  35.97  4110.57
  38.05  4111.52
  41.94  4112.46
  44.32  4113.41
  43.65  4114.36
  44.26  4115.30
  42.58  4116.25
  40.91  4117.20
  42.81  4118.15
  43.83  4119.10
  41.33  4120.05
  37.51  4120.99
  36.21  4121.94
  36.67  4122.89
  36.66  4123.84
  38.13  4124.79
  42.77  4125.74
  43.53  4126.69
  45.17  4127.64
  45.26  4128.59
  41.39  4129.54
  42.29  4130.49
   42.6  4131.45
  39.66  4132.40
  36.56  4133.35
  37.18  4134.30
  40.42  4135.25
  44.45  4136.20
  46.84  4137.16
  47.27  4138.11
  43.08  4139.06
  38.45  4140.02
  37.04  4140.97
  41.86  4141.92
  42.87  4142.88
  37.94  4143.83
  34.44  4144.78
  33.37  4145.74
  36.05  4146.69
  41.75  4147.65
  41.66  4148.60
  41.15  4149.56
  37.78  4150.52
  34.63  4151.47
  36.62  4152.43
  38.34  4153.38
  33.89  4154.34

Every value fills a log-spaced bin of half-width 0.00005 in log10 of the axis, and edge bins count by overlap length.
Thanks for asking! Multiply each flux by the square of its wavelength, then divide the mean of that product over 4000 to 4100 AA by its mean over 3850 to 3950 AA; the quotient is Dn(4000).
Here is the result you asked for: 1.65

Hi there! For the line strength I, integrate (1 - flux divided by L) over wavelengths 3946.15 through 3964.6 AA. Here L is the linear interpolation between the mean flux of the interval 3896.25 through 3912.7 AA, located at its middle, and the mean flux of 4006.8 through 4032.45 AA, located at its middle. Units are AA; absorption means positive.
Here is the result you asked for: 3.24 AA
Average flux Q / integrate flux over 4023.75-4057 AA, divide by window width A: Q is 40.3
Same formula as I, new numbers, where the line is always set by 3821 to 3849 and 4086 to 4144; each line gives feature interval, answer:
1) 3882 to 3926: -2.9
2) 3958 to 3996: 4.0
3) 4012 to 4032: -4.7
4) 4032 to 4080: -4.4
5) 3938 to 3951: 0.1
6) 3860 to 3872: -2.6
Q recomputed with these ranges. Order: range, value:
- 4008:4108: 39.8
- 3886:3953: 26.6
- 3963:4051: 35.7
